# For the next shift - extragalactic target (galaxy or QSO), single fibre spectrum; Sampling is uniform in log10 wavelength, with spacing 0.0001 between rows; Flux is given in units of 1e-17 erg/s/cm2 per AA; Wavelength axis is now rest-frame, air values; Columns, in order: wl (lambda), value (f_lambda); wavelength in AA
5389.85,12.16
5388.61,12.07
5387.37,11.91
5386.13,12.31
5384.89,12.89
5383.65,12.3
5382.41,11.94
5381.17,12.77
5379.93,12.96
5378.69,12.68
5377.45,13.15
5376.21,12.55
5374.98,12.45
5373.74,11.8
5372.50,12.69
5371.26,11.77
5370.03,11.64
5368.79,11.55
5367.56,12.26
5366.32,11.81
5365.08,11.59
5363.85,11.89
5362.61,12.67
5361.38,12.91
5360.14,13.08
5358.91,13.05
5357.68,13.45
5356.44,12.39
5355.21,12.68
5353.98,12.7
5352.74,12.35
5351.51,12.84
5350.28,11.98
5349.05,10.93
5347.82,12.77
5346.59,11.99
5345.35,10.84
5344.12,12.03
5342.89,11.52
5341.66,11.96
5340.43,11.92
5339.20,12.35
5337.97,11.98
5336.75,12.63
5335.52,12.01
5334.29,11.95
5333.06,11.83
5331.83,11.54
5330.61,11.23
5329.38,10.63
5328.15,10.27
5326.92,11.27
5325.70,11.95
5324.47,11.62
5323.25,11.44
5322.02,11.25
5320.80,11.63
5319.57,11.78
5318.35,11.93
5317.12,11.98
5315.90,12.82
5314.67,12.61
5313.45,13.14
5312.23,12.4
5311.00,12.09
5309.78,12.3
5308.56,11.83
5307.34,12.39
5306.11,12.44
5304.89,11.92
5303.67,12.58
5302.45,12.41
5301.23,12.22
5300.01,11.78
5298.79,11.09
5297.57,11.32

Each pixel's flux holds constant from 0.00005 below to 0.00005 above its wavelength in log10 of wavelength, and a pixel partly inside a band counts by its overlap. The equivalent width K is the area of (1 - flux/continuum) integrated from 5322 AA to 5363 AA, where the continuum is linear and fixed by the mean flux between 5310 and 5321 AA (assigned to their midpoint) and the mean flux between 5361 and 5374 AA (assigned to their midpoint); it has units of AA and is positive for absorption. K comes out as 0.50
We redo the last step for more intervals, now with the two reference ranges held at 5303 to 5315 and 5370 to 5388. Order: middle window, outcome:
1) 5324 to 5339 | 0.95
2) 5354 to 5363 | -0.35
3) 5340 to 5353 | 0.51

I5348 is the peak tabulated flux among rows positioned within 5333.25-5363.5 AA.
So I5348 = 13.45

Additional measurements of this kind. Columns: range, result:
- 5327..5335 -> 11.95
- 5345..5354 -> 12.84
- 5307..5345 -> 13.14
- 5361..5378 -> 13.15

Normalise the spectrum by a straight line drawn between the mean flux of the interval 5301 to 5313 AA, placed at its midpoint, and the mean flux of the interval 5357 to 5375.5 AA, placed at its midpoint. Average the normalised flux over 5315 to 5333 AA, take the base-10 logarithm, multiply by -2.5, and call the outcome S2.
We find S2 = 0.07 mag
